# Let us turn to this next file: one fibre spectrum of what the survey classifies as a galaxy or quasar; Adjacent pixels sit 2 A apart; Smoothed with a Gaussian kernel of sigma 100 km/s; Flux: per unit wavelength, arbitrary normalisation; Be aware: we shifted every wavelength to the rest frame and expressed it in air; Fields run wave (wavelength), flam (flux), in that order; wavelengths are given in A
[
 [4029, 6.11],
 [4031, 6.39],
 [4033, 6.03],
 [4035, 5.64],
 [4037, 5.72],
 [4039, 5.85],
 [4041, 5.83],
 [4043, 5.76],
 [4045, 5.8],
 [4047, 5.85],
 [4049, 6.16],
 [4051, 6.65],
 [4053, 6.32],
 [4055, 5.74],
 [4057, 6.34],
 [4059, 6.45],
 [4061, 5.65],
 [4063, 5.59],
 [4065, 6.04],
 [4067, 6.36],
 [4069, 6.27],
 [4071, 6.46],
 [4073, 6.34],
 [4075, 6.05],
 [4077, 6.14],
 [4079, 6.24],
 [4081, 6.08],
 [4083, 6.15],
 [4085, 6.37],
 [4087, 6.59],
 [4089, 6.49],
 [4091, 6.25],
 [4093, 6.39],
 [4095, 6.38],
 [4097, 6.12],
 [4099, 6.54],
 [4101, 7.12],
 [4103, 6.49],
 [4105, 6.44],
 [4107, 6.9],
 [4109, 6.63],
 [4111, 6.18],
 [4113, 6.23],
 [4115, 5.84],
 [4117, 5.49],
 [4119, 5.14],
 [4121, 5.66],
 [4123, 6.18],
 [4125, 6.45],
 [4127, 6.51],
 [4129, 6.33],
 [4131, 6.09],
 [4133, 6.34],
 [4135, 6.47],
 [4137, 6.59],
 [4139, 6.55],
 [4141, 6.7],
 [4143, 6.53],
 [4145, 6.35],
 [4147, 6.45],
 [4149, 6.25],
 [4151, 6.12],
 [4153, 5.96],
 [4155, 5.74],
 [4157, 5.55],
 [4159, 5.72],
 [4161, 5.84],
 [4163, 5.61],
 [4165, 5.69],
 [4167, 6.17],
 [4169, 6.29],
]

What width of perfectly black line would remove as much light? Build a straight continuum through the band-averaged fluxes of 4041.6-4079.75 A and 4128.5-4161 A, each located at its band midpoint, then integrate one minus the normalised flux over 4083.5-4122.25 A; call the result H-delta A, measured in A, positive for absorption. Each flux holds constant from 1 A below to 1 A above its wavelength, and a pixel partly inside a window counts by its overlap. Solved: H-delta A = -0.7 A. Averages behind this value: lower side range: 6.11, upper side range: 6.22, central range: 6.27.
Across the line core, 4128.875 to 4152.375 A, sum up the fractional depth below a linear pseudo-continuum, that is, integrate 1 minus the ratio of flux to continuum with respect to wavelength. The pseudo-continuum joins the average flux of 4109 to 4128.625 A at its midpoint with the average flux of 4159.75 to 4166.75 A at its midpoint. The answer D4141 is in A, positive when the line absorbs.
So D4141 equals -2.0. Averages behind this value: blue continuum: 6.01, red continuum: 5.76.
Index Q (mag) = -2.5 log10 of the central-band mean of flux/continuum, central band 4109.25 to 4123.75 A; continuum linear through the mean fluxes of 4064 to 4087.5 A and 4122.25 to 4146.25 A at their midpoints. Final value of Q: 0.09 mag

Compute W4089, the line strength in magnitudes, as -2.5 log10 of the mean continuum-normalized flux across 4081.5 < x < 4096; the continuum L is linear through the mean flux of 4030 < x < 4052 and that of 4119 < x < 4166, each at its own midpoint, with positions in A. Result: -0.06 mag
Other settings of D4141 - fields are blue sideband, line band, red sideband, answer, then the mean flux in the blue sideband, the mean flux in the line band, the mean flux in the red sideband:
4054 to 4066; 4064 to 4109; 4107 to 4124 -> -3.06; 5.97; 6.38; 5.98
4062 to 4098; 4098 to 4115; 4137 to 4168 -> -0.92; 6.24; 6.52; 6.1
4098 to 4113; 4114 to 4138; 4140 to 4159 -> 1.10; 6.59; 6.09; 6.16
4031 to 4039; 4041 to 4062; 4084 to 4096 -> -0.08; 5.88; 6.06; 6.41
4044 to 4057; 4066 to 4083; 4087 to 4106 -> 0.16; 6.11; 6.24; 6.48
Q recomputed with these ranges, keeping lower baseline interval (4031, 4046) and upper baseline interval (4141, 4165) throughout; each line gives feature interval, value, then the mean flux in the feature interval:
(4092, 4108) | -0.105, 6.55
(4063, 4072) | -0.057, 6.21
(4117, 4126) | 0.029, 5.82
